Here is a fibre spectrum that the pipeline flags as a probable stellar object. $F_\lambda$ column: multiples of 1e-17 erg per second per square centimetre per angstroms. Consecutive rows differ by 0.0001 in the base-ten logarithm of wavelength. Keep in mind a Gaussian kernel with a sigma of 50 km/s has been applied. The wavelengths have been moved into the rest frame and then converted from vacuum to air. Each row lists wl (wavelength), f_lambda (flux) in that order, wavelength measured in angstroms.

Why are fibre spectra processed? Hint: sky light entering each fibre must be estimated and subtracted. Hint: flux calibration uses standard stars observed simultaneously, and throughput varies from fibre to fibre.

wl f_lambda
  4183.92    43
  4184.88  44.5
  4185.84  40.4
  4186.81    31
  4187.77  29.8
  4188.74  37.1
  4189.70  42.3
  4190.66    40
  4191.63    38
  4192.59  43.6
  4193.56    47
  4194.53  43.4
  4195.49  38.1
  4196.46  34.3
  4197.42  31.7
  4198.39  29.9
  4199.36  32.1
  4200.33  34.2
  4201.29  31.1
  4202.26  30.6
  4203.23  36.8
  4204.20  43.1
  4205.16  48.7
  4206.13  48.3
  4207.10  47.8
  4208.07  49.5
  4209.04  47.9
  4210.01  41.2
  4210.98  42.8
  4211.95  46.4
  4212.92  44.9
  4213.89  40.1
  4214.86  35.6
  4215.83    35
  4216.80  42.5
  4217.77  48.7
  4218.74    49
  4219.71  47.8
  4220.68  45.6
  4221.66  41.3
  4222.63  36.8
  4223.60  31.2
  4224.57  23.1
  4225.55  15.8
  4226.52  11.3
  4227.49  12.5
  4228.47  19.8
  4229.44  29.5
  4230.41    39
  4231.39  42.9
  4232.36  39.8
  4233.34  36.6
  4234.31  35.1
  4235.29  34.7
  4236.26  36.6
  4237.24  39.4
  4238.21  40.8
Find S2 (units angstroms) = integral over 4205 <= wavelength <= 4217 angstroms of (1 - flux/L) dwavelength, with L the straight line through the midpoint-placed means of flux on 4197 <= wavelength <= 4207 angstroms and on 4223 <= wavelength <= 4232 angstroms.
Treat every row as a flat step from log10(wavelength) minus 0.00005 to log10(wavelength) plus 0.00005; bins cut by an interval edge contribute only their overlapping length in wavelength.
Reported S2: -3.91 angstroms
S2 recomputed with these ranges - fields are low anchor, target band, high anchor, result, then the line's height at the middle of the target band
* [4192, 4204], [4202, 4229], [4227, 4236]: -2.9 angstroms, 34.2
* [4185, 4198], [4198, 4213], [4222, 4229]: -4.7 angstroms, 31.6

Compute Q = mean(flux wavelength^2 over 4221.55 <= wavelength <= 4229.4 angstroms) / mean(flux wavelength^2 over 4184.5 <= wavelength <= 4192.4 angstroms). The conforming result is 0.63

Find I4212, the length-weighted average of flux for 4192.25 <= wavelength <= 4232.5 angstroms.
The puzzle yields 37.6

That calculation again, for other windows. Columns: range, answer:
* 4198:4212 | 40.6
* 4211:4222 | 43.4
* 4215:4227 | 35.7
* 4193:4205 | 36.4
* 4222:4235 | 29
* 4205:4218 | 44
